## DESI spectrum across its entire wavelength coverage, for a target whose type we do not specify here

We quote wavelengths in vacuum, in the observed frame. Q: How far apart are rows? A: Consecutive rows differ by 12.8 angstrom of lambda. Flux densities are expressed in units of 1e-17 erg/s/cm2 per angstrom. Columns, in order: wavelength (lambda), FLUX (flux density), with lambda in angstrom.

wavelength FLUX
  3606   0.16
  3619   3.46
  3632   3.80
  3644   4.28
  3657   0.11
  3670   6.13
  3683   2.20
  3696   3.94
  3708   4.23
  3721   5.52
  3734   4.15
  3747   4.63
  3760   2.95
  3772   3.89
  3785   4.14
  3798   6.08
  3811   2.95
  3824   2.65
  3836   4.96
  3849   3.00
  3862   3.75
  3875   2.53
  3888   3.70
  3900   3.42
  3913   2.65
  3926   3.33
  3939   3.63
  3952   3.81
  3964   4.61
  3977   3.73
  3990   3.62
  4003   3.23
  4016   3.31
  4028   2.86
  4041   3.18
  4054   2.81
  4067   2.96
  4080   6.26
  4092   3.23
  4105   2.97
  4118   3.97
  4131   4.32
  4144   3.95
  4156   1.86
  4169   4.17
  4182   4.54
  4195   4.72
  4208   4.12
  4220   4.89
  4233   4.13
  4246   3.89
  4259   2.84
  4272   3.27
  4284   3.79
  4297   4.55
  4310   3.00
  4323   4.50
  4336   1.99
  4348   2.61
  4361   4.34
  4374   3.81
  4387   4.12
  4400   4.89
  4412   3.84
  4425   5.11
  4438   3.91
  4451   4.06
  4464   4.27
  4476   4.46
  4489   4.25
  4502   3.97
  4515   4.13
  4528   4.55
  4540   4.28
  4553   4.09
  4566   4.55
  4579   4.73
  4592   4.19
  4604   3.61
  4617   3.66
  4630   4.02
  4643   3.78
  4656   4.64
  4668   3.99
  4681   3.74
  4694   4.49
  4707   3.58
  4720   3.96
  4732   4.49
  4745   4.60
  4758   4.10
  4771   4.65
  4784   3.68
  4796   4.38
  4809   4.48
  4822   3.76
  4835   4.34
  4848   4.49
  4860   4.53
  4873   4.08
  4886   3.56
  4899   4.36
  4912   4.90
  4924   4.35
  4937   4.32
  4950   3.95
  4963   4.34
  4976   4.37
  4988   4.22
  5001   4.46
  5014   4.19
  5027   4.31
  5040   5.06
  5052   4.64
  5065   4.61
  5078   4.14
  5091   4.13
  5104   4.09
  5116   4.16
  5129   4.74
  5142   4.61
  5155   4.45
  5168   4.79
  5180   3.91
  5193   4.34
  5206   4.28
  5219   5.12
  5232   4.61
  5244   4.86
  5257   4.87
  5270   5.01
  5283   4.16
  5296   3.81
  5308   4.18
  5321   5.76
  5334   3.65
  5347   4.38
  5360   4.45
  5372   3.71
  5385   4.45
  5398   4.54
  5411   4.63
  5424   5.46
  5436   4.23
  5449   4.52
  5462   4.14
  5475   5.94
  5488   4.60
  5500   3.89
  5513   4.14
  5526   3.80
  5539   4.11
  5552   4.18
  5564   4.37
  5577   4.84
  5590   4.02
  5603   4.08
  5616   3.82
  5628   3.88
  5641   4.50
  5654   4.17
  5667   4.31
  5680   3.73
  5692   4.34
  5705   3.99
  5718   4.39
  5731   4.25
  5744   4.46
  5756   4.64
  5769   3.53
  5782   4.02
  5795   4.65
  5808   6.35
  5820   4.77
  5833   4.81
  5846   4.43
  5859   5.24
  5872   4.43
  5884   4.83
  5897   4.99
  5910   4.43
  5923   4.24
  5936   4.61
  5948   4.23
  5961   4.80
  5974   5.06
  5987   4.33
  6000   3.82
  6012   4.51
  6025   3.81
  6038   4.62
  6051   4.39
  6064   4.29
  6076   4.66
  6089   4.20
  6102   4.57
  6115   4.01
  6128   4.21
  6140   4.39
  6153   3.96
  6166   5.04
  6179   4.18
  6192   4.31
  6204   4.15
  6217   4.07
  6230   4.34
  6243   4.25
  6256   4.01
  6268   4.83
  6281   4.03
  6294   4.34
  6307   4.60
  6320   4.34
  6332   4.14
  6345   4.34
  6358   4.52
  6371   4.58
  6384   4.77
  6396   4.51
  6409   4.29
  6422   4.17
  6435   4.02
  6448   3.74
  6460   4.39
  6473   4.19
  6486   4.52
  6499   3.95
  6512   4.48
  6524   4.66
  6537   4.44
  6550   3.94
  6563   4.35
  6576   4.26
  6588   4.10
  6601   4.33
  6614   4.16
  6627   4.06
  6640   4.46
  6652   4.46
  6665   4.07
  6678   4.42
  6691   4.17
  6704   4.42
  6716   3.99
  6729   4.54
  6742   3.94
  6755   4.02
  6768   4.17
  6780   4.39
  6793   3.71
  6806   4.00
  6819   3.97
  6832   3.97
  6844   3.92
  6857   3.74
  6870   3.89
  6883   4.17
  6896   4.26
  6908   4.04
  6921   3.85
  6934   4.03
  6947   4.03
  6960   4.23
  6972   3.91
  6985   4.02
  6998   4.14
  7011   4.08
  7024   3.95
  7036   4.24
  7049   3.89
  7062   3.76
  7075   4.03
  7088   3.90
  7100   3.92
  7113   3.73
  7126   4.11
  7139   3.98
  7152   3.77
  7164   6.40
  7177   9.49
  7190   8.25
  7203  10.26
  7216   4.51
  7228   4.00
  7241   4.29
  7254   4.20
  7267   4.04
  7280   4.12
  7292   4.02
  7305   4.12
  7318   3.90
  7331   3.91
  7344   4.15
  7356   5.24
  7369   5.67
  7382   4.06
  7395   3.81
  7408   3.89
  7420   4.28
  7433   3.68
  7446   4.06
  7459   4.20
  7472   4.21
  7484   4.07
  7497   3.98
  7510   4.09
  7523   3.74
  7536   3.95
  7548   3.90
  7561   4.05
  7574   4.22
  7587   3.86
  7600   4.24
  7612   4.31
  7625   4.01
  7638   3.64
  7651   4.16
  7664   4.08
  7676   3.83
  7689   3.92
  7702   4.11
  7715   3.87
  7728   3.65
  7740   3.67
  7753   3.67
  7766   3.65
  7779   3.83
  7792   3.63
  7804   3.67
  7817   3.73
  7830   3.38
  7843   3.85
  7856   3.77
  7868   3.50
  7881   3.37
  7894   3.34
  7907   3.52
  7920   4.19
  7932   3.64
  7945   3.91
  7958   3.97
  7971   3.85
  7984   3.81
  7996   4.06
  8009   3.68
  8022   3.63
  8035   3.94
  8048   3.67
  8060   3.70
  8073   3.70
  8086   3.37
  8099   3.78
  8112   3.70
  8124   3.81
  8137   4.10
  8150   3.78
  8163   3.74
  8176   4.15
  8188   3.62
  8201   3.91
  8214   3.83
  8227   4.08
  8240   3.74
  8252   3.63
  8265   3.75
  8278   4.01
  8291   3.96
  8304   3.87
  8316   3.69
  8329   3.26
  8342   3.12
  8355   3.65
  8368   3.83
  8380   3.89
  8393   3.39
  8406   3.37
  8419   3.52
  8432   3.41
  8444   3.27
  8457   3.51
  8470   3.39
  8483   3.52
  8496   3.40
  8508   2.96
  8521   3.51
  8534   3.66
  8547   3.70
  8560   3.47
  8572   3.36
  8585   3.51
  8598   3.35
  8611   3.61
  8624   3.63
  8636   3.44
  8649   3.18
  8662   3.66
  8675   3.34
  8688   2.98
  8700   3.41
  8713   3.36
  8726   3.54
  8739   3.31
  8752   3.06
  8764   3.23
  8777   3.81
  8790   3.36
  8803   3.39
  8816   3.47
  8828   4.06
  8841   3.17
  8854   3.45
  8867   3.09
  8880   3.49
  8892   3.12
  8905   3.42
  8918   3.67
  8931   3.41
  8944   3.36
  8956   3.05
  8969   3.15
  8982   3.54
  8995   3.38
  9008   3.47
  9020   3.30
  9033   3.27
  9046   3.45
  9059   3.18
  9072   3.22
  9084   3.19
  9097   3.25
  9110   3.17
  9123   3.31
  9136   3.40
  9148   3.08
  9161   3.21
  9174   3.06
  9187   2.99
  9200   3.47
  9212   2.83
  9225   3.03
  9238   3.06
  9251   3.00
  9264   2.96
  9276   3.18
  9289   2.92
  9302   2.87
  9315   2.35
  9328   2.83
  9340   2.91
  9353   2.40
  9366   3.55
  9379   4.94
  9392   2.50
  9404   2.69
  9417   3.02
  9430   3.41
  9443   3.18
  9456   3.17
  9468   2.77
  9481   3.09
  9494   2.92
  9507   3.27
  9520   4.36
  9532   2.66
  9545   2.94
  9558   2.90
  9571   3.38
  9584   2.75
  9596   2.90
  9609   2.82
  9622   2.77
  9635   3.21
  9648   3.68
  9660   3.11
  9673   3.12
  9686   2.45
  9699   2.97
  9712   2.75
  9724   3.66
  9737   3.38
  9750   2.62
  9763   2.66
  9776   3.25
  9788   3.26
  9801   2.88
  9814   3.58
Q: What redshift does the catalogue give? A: 0.094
